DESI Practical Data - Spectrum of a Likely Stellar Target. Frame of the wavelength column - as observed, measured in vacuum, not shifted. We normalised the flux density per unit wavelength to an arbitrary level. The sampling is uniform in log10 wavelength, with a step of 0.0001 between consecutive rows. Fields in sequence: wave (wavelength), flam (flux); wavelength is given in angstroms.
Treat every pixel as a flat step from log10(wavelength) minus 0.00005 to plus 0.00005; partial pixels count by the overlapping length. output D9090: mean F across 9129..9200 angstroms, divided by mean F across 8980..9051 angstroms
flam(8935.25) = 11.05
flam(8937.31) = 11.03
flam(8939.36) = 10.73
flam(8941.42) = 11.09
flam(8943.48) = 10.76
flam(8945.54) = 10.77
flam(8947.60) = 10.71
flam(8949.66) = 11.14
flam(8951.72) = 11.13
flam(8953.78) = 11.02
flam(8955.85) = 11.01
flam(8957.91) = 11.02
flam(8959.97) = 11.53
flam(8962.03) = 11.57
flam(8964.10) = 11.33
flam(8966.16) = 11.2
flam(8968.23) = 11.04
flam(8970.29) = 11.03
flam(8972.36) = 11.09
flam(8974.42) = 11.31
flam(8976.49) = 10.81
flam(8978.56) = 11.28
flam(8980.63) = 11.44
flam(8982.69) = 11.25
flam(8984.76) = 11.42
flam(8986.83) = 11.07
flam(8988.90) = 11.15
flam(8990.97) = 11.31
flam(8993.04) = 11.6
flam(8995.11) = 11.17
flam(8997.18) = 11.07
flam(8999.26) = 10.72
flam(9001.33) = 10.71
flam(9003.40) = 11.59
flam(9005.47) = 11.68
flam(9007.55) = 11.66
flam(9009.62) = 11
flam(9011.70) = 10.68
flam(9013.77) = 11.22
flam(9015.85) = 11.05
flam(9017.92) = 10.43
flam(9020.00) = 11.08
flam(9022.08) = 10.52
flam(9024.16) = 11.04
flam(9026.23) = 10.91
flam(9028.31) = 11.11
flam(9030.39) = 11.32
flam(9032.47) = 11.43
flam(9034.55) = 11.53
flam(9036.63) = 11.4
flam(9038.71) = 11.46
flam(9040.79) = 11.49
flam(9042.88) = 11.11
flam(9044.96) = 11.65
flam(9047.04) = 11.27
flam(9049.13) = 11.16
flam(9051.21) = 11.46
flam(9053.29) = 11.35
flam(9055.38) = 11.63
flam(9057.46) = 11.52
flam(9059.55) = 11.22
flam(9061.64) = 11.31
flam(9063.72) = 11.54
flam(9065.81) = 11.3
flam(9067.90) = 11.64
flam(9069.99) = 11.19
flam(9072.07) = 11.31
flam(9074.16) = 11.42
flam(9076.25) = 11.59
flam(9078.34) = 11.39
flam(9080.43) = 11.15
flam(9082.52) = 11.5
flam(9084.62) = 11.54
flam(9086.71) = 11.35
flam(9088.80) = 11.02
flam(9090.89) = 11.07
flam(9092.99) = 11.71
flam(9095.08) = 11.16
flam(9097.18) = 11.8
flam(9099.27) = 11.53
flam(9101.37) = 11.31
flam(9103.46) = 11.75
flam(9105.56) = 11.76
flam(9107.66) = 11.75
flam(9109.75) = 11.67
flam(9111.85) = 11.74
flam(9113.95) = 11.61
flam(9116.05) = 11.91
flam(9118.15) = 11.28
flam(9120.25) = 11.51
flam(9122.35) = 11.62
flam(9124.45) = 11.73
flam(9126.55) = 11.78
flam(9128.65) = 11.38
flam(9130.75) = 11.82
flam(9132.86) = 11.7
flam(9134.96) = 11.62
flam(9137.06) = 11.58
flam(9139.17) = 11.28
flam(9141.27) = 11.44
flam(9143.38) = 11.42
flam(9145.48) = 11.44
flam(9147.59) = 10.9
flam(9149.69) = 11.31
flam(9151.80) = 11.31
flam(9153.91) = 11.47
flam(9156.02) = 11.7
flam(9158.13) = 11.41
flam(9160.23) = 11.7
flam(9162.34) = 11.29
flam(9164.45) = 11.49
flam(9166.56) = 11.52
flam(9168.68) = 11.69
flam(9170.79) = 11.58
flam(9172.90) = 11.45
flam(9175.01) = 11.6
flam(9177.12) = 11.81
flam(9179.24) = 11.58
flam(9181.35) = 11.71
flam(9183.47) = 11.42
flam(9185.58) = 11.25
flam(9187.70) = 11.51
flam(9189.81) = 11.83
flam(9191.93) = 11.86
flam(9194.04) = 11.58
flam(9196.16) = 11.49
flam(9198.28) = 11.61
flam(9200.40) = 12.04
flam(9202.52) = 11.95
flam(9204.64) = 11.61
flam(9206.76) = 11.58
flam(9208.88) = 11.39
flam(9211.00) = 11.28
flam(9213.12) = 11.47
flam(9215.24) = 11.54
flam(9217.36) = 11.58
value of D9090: 1.0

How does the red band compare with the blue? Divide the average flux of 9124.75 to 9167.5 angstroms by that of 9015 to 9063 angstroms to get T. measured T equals 1.0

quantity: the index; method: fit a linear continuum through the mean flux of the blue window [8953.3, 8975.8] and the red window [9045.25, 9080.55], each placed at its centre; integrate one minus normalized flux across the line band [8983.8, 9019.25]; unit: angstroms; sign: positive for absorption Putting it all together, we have 0.38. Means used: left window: 11.2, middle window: 11.1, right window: 11.4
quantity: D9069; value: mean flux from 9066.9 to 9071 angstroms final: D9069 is 11.4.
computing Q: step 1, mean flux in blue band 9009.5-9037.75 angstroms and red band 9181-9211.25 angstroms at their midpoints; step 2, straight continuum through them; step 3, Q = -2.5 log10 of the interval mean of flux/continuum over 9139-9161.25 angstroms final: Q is 0.01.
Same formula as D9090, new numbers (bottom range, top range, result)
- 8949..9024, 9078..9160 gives 1.03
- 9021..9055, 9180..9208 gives 1.03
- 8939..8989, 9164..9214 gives 1.04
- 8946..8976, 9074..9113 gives 1.03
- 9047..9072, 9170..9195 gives 1.02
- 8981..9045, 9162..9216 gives 1.04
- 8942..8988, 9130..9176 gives 1.03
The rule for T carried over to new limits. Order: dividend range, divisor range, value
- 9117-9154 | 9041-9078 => 1.01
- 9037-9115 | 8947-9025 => 1.03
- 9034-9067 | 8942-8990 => 1.02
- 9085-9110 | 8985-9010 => 1.02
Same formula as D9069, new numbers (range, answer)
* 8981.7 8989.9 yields 11.2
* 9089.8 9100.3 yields 11.5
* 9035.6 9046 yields 11.4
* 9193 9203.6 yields 11.7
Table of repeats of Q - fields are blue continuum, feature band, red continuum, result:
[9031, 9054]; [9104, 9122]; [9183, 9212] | -0.02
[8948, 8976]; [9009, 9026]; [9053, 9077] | 0.04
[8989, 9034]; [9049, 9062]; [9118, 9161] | -0.01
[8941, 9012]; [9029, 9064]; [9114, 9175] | -0.01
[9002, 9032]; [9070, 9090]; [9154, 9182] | -0.01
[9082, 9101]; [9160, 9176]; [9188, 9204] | 0.01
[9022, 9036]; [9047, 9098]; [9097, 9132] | 0.00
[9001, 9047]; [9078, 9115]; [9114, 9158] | -0.01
